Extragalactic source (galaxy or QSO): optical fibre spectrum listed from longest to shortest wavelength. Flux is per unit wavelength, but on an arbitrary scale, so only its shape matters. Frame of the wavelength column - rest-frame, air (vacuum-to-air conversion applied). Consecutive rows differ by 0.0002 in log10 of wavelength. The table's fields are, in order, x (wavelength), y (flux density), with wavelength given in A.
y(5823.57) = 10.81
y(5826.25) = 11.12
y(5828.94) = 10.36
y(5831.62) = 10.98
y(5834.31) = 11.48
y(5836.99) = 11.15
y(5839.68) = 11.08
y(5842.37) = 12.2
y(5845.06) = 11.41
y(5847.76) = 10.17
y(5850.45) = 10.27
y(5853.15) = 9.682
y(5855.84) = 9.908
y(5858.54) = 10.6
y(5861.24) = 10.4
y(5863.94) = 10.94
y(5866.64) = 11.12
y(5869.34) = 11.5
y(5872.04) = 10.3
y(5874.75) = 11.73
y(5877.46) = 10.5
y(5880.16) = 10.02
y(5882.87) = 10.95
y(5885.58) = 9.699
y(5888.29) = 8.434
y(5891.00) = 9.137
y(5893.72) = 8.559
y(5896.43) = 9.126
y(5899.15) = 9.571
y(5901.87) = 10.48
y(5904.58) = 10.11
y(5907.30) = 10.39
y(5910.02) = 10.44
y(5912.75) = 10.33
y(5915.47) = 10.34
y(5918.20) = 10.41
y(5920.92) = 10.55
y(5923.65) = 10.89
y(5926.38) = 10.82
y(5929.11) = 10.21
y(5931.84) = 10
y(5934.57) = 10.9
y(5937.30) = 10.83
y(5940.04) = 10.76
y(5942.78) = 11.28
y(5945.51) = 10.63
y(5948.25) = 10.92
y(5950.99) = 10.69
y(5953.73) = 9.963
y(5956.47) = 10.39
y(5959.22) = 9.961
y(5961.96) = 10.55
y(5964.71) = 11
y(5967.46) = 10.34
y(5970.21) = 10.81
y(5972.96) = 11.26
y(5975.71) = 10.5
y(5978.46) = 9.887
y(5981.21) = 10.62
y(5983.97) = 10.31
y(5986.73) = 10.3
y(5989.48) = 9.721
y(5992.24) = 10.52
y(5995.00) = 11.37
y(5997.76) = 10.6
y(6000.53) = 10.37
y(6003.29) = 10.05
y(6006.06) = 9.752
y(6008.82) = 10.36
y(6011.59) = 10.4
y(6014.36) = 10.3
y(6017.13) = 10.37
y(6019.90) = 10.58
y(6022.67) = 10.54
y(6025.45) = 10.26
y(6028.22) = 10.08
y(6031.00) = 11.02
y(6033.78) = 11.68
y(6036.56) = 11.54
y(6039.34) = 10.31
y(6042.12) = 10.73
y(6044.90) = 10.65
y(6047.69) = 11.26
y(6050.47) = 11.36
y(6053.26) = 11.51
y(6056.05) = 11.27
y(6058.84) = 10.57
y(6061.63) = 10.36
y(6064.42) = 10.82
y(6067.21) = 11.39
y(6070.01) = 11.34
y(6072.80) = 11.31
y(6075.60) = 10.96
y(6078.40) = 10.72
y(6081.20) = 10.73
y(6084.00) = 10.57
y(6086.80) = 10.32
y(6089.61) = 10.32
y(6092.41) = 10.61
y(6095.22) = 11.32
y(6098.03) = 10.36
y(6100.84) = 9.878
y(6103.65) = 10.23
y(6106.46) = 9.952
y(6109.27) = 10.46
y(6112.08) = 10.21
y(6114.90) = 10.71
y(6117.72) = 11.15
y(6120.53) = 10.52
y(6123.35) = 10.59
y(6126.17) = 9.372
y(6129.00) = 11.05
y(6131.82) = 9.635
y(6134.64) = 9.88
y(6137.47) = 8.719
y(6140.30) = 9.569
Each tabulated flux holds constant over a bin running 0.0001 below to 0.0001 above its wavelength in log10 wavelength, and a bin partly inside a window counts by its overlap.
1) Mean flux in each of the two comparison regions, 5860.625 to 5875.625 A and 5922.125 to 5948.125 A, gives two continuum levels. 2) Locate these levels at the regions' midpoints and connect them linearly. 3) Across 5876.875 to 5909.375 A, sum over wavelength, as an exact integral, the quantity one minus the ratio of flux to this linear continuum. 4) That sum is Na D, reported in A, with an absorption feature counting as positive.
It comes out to 3.4 A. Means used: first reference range 11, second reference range 10.7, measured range 9.75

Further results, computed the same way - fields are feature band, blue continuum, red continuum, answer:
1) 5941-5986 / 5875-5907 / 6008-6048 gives -1.41 A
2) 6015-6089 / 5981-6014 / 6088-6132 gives -3.29 A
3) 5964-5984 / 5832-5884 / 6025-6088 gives 0.51 A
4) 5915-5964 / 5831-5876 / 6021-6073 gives 1.49 A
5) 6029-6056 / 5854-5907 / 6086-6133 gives -2.02 A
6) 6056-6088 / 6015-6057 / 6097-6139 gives -0.87 A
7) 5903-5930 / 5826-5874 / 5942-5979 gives 0.57 A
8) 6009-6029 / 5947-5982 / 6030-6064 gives 0.89 A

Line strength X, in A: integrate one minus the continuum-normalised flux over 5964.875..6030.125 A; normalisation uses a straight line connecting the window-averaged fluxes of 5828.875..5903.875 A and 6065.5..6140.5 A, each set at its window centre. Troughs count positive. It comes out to 0.1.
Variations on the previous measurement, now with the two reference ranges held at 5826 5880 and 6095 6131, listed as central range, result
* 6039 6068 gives -1.23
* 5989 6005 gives 0.19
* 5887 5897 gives 1.83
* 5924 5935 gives 0.22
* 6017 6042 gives -0.45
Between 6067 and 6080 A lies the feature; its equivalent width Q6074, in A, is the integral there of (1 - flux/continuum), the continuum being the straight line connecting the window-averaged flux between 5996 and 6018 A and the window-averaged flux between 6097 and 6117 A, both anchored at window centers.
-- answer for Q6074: -1.05 A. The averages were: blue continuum 10.3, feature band 11.1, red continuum 10.3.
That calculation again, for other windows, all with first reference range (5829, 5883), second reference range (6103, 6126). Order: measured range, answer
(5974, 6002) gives 0.5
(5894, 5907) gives 1.2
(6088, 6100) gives -0.2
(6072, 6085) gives -0.5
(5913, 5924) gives 0.2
